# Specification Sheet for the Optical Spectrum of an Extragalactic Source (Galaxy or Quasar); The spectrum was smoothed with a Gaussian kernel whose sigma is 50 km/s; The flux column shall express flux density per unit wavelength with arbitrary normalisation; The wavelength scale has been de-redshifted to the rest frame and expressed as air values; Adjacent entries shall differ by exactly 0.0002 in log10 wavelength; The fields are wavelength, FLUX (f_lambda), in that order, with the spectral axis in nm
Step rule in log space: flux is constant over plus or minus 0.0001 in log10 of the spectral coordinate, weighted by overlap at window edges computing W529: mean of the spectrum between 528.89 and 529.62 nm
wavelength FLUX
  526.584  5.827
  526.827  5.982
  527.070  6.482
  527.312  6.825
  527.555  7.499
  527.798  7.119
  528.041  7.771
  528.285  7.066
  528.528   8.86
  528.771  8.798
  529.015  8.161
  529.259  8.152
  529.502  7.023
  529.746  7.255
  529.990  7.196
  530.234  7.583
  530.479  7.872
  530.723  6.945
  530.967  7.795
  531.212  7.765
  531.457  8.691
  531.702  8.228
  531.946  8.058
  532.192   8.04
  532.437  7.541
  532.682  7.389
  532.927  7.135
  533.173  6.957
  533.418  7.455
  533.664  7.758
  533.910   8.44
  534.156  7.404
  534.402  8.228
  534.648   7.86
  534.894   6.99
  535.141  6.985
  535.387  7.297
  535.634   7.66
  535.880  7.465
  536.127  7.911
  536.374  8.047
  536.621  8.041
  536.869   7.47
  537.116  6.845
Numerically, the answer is 7.79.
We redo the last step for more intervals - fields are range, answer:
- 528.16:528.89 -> 8.24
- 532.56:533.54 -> 7.24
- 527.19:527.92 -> 7.15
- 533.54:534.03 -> 8.09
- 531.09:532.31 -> 8.15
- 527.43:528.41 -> 7.36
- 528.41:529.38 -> 8.49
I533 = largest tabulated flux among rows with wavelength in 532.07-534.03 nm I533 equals 8.44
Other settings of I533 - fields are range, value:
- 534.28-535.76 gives 8.228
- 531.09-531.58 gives 8.691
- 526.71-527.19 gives 6.482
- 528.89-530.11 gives 8.161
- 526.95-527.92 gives 7.499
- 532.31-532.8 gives 7.541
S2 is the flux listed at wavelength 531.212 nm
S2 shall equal 7.765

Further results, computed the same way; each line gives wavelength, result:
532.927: 7.135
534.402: 8.228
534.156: 7.404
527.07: 6.482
